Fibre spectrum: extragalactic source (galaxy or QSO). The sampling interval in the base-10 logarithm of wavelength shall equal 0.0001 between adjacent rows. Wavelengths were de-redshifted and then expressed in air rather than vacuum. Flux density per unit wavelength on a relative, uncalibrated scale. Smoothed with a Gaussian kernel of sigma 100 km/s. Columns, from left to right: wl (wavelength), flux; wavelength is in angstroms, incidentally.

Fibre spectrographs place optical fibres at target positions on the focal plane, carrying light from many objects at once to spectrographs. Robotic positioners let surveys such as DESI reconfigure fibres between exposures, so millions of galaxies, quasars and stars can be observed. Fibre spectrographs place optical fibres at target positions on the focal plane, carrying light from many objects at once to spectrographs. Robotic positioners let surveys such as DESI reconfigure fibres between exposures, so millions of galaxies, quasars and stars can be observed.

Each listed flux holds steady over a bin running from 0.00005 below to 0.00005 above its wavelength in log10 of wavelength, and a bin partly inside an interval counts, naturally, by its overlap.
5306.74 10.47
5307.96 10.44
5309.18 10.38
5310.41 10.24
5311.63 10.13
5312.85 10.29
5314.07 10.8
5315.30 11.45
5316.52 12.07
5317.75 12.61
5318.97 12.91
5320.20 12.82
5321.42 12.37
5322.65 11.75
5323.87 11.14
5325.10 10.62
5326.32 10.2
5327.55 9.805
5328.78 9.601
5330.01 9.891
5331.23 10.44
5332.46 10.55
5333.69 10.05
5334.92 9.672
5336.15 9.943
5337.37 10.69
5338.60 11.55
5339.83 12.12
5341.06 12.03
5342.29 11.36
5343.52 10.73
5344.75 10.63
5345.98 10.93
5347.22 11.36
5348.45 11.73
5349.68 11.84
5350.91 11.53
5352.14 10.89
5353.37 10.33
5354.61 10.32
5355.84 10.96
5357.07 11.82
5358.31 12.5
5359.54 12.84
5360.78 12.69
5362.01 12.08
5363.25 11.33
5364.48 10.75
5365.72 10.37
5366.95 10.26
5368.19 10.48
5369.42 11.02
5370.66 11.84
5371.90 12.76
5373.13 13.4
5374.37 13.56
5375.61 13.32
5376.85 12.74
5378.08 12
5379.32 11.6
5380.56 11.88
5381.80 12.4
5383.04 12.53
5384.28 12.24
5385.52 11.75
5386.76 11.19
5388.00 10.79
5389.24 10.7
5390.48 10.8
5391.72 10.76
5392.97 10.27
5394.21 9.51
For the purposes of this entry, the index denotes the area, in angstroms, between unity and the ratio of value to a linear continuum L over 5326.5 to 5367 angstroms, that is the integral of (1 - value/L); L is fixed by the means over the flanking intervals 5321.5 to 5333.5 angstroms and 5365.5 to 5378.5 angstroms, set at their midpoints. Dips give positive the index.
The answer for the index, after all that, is 0.6 angstroms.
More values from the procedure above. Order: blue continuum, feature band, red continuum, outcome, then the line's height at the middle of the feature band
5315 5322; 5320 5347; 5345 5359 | 2.4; 11.9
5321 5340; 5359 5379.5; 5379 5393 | -1.4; 11.2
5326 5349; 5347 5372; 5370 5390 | 0.1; 11.5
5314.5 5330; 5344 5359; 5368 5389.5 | 0.6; 11.7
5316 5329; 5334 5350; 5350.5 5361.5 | 0.6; 11.5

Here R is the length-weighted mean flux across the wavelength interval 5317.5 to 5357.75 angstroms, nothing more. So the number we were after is 11.1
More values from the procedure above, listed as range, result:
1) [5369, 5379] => 12.6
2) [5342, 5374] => 11.4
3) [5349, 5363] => 11.6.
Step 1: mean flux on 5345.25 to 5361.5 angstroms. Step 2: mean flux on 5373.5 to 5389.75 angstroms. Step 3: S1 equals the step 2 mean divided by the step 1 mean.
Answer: 1.05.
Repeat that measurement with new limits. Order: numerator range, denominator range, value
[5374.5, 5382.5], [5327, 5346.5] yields 1.17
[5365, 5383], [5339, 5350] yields 1.05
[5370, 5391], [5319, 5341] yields 1.11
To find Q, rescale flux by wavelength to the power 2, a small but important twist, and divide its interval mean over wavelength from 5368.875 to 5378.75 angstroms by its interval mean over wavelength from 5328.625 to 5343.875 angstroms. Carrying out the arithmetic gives 1.19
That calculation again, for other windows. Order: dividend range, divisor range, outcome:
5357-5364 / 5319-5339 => 1.15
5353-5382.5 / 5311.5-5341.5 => 1.09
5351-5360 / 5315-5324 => 0.94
